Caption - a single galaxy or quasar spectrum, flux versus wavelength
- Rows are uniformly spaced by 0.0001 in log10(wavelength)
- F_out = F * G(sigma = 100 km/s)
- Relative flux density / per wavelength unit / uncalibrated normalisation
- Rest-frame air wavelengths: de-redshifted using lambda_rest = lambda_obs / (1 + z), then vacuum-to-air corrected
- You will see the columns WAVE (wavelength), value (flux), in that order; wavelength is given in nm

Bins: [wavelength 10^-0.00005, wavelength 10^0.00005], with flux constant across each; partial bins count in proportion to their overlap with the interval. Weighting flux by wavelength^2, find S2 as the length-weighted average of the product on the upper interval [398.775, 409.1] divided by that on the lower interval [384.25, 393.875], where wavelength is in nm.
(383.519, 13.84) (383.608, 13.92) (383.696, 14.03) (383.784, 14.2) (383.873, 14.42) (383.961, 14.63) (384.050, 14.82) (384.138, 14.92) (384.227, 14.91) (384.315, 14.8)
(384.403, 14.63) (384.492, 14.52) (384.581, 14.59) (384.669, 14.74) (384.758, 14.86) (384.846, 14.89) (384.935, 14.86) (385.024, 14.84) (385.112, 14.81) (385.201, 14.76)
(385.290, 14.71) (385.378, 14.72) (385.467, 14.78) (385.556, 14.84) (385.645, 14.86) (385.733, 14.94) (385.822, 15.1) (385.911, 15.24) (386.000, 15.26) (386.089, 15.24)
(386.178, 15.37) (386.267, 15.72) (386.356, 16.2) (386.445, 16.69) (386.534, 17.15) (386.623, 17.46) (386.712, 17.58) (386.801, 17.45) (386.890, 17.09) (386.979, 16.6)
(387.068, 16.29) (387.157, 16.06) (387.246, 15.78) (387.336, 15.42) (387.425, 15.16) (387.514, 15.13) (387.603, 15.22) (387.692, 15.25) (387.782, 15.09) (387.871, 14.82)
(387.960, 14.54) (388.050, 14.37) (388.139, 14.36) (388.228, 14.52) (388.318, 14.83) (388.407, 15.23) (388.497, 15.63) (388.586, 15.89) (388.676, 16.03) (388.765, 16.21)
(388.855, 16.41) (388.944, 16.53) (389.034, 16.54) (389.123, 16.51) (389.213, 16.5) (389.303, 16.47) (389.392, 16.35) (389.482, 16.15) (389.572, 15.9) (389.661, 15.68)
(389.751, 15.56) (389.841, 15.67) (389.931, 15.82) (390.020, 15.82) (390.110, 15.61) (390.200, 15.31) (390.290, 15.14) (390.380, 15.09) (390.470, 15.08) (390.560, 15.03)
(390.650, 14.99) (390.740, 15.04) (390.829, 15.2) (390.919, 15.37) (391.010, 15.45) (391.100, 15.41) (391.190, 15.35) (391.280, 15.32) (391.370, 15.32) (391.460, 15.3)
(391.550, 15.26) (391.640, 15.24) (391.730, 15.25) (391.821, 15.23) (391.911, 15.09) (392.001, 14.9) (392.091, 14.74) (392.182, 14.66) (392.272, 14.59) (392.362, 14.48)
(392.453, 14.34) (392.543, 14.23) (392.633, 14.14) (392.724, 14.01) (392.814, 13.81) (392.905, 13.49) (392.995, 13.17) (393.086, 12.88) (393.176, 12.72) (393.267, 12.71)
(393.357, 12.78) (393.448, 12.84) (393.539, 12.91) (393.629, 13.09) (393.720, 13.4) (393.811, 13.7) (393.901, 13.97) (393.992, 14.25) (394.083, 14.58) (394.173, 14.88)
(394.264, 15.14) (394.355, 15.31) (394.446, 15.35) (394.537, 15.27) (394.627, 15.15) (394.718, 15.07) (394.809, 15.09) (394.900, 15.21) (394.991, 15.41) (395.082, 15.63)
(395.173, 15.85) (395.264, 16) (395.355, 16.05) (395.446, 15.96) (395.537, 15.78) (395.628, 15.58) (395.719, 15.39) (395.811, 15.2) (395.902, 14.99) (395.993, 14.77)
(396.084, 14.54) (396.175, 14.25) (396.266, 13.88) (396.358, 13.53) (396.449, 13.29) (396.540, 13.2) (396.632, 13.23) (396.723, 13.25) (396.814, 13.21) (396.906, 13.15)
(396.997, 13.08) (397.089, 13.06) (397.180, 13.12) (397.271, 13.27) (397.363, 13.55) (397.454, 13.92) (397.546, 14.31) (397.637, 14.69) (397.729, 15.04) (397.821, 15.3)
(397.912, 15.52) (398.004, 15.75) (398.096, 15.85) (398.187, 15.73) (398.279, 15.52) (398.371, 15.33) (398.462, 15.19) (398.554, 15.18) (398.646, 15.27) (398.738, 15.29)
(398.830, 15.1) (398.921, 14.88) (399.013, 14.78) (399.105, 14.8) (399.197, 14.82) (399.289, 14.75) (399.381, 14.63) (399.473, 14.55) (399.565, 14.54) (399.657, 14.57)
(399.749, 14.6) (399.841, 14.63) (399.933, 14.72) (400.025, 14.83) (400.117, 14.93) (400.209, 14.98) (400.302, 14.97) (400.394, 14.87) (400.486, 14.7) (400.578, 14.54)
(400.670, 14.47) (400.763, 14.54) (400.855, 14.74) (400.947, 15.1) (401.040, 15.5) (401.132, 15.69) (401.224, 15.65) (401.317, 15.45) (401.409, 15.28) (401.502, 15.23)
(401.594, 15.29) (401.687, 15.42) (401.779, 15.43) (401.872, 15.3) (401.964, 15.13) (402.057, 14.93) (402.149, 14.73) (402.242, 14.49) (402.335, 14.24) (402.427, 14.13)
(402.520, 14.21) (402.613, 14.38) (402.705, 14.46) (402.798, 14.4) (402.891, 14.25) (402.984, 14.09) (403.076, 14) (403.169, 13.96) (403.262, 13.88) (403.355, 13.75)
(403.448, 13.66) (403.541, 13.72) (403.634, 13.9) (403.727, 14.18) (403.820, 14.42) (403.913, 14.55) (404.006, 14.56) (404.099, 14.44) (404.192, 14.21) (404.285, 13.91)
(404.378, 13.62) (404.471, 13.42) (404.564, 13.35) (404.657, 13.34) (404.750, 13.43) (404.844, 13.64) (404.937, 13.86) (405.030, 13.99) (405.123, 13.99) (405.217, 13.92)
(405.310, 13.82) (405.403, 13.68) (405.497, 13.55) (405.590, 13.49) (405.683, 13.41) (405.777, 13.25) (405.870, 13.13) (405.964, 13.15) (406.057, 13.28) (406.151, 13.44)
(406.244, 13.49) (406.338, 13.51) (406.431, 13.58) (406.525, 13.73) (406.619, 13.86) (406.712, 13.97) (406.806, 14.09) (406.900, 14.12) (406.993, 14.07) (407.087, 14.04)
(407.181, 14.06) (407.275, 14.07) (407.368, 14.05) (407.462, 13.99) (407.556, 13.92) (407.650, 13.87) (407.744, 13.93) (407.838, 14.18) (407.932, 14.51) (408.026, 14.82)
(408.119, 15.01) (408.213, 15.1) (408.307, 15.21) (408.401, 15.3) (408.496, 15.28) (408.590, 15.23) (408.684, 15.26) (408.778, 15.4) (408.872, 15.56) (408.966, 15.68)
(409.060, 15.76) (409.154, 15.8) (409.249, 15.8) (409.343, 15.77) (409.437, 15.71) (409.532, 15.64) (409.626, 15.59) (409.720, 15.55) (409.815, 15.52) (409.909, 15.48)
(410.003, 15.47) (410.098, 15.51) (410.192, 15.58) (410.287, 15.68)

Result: 1.0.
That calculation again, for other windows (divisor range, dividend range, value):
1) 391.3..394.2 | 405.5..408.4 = 1.06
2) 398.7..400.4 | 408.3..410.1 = 1.10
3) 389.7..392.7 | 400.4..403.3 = 1.03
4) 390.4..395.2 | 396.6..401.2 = 1.04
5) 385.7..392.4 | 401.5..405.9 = 0.98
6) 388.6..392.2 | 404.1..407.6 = 0.95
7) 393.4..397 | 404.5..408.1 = 1.00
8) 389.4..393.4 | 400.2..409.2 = 1.03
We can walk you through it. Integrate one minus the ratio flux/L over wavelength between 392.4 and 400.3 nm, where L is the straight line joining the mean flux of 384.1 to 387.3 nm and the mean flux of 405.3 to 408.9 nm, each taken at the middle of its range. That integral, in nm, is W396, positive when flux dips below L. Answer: 0.169 nm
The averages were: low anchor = 15.5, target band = 14.5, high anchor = 14.1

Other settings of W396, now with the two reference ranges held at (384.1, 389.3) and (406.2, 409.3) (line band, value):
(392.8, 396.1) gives 0.129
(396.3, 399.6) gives 0.121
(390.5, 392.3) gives 0.016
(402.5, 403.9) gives 0.063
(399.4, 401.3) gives 0.002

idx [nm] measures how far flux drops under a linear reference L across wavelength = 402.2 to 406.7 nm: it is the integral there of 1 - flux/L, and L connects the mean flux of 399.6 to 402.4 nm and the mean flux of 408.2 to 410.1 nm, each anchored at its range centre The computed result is 0.40 nm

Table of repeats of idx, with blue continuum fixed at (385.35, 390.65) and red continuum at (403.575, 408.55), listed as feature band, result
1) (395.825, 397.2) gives 0.111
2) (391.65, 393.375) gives 0.130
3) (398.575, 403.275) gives -0.108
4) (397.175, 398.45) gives -0.008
